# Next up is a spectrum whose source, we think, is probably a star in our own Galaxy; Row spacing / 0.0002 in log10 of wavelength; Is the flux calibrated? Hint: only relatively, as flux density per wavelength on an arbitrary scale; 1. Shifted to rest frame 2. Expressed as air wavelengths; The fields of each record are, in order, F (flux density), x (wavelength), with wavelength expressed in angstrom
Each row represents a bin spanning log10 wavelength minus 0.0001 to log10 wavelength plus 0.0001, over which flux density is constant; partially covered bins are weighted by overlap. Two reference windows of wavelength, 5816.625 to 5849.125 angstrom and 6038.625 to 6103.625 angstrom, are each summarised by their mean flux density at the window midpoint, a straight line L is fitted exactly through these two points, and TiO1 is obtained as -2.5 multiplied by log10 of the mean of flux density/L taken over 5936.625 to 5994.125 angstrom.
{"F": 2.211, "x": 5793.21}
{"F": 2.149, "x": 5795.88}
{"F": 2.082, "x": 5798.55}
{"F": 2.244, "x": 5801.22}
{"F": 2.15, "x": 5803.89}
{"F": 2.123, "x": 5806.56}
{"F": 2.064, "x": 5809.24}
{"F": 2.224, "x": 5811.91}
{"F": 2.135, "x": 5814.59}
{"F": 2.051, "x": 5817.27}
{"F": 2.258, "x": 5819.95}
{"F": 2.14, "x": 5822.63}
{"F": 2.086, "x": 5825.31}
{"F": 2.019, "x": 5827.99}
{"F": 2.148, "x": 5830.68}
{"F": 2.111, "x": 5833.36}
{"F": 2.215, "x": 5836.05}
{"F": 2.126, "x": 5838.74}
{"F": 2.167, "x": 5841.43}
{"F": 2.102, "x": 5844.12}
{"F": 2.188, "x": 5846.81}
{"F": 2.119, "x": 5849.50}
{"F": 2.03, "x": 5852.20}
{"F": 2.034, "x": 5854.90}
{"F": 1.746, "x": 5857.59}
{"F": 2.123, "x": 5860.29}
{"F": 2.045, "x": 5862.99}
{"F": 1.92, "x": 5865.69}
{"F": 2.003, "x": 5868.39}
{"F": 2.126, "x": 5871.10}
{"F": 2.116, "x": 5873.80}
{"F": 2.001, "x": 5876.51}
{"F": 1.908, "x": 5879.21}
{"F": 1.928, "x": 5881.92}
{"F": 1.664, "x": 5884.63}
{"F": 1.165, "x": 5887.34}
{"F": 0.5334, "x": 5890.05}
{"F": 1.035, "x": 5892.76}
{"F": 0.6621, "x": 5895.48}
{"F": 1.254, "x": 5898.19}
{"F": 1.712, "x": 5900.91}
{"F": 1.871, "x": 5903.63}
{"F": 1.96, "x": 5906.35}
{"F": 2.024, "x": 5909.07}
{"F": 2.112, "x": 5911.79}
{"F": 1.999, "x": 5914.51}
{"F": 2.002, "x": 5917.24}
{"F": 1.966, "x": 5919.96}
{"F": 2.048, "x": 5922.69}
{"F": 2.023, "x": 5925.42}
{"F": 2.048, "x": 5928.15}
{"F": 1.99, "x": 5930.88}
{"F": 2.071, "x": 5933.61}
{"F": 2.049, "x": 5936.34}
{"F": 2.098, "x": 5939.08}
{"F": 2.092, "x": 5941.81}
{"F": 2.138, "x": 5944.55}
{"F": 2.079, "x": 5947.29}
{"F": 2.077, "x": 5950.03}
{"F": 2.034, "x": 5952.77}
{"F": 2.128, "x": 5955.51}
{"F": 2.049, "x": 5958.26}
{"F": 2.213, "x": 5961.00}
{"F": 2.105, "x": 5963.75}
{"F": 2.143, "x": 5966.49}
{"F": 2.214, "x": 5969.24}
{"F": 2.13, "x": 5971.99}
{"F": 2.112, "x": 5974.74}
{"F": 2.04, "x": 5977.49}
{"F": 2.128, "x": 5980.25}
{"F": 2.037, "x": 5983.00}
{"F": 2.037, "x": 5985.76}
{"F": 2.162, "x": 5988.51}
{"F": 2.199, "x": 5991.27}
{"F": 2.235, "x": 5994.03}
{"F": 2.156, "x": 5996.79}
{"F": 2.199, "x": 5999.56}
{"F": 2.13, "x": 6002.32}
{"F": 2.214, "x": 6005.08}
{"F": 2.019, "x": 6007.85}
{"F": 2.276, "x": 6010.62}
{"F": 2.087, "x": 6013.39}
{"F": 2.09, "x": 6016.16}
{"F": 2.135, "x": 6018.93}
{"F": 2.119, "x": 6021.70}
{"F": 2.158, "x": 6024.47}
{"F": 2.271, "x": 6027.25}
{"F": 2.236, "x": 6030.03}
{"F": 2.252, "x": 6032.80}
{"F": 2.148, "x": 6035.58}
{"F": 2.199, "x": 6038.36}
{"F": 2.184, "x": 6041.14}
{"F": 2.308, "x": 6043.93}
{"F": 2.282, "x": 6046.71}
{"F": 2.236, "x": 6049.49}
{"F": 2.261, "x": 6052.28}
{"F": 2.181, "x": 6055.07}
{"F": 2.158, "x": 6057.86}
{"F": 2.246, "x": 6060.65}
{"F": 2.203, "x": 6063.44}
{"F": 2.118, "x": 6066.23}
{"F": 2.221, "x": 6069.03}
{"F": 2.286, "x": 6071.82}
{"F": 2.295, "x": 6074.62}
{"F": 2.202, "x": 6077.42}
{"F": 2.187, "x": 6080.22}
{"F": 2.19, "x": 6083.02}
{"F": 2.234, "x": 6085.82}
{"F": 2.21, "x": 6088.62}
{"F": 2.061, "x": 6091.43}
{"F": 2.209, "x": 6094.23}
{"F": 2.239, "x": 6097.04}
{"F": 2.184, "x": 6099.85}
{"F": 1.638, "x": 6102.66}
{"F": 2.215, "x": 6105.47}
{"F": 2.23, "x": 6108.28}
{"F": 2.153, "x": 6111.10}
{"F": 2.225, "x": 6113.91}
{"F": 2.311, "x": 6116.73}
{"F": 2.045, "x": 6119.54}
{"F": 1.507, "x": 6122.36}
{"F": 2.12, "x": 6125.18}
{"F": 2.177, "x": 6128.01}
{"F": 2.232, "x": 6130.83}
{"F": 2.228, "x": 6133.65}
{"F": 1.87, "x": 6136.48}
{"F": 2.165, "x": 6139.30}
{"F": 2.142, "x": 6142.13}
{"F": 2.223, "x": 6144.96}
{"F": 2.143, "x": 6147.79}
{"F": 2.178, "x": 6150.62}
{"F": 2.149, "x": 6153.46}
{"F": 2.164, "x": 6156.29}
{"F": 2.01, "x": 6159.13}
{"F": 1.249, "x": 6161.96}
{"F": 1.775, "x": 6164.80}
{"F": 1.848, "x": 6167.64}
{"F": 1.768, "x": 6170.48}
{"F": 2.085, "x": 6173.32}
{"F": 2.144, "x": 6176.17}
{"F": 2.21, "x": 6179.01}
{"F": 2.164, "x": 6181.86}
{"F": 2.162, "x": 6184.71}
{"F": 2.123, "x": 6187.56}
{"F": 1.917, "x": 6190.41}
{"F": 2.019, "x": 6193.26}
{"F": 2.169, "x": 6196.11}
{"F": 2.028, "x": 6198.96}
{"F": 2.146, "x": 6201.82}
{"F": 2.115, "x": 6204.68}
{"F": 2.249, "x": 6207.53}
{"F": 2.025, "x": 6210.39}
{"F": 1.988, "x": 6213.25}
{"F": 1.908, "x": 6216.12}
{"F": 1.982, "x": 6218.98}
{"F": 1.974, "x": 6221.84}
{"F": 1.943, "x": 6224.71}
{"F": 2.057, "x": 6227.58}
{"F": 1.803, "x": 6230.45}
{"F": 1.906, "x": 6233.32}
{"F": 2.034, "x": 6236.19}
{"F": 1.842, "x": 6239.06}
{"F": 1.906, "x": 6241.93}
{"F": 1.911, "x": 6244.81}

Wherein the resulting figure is 0.03 mag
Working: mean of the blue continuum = 2.14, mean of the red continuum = 2.19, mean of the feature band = 2.11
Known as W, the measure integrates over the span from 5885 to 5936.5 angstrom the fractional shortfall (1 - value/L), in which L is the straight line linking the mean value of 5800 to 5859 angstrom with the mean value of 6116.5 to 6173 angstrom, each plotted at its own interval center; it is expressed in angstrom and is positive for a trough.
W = 9.41 angstrom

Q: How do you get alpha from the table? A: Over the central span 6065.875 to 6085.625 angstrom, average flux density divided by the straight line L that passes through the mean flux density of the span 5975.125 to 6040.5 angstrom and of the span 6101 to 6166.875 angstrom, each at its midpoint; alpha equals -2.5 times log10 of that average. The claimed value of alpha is -0.062 mag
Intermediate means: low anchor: 2.15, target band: 2.22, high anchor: 2.05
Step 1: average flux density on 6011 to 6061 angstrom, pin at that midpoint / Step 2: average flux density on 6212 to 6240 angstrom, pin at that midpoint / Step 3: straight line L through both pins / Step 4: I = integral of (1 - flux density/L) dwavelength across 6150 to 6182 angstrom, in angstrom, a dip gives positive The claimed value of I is 0.9 angstrom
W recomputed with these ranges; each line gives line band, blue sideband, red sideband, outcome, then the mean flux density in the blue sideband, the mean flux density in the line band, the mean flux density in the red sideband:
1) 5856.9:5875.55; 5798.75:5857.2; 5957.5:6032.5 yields 0.9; 2.12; 2.02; 2.15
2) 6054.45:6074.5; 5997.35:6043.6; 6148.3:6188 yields -0.8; 2.17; 2.21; 2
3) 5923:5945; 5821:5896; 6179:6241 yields -1.6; 1.89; 2.06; 2.03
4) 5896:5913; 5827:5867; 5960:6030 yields 2.7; 2.07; 1.76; 2.15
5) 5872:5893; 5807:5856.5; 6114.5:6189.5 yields 5.2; 2.12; 1.58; 2.05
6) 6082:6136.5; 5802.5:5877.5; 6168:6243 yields -2.1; 2.09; 2.12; 2.02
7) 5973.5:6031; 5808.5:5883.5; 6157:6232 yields -3.0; 2.07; 2.14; 2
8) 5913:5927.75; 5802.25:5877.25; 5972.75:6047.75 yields 0.8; 2.09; 2.01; 2.16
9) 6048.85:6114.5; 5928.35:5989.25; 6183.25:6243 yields -4.0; 2.1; 2.18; 2.01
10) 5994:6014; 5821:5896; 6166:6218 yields -2.1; 1.89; 2.16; 2.06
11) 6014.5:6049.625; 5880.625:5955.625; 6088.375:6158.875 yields -3.9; 1.81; 2.2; 2.12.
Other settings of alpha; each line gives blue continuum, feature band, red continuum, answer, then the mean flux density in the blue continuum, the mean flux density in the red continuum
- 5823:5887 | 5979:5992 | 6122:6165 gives -0.04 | 2.03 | 2.04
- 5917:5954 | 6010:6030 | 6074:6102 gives -0.02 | 2.05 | 2.18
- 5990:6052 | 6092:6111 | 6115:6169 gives -0.02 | 2.19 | 2.03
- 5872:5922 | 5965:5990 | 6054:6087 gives -0.10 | 1.67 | 2.21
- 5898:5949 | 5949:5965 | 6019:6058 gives -0.02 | 1.99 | 2.21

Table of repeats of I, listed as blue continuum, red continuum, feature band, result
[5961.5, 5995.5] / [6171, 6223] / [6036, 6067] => -1.5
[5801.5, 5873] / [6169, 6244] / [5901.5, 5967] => 0.9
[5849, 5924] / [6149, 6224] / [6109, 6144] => -2.3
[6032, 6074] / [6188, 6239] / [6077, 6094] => 0.0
